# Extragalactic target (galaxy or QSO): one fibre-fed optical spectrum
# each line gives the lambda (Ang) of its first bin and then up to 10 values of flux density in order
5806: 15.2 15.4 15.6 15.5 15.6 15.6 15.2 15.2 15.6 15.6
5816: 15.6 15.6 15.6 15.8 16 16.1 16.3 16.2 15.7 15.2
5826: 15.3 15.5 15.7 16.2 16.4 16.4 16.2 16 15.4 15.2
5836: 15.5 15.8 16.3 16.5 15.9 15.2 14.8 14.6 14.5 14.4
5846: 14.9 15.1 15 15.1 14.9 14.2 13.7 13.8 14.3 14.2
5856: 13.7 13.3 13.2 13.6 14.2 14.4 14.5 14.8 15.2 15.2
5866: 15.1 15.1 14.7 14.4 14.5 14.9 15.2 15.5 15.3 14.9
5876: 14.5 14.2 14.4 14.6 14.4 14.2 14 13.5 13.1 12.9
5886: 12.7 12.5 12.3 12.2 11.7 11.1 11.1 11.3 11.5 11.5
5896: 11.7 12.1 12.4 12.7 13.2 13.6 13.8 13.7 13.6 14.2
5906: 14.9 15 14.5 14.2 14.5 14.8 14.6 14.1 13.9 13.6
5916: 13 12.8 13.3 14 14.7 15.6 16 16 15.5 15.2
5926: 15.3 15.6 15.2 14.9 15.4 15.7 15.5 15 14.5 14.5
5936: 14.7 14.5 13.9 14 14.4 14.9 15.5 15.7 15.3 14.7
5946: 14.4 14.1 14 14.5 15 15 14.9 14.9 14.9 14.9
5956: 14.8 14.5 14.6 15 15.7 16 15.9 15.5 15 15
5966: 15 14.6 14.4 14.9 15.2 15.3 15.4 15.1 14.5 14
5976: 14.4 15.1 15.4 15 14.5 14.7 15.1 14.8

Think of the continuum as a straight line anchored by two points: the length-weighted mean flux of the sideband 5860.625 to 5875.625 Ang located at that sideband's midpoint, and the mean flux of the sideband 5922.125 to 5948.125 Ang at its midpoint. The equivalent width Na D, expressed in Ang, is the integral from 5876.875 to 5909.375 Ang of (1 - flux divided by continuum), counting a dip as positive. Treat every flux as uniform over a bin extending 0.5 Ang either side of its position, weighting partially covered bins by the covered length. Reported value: 4.0 Ang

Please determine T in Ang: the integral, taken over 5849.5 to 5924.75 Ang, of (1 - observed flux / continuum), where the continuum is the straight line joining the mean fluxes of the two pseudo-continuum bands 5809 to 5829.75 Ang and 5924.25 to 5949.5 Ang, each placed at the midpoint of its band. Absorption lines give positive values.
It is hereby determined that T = 6.6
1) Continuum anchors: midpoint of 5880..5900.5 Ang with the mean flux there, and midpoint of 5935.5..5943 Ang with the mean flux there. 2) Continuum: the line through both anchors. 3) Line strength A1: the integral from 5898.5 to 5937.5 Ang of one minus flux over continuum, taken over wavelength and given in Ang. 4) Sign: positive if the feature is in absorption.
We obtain -2.36 Ang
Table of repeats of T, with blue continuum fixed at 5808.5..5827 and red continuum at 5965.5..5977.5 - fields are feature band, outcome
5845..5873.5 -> 1.66 Ang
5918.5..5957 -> 0.19 Ang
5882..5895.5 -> 2.73 Ang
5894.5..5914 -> 1.98 Ang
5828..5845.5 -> -0.07 Ang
